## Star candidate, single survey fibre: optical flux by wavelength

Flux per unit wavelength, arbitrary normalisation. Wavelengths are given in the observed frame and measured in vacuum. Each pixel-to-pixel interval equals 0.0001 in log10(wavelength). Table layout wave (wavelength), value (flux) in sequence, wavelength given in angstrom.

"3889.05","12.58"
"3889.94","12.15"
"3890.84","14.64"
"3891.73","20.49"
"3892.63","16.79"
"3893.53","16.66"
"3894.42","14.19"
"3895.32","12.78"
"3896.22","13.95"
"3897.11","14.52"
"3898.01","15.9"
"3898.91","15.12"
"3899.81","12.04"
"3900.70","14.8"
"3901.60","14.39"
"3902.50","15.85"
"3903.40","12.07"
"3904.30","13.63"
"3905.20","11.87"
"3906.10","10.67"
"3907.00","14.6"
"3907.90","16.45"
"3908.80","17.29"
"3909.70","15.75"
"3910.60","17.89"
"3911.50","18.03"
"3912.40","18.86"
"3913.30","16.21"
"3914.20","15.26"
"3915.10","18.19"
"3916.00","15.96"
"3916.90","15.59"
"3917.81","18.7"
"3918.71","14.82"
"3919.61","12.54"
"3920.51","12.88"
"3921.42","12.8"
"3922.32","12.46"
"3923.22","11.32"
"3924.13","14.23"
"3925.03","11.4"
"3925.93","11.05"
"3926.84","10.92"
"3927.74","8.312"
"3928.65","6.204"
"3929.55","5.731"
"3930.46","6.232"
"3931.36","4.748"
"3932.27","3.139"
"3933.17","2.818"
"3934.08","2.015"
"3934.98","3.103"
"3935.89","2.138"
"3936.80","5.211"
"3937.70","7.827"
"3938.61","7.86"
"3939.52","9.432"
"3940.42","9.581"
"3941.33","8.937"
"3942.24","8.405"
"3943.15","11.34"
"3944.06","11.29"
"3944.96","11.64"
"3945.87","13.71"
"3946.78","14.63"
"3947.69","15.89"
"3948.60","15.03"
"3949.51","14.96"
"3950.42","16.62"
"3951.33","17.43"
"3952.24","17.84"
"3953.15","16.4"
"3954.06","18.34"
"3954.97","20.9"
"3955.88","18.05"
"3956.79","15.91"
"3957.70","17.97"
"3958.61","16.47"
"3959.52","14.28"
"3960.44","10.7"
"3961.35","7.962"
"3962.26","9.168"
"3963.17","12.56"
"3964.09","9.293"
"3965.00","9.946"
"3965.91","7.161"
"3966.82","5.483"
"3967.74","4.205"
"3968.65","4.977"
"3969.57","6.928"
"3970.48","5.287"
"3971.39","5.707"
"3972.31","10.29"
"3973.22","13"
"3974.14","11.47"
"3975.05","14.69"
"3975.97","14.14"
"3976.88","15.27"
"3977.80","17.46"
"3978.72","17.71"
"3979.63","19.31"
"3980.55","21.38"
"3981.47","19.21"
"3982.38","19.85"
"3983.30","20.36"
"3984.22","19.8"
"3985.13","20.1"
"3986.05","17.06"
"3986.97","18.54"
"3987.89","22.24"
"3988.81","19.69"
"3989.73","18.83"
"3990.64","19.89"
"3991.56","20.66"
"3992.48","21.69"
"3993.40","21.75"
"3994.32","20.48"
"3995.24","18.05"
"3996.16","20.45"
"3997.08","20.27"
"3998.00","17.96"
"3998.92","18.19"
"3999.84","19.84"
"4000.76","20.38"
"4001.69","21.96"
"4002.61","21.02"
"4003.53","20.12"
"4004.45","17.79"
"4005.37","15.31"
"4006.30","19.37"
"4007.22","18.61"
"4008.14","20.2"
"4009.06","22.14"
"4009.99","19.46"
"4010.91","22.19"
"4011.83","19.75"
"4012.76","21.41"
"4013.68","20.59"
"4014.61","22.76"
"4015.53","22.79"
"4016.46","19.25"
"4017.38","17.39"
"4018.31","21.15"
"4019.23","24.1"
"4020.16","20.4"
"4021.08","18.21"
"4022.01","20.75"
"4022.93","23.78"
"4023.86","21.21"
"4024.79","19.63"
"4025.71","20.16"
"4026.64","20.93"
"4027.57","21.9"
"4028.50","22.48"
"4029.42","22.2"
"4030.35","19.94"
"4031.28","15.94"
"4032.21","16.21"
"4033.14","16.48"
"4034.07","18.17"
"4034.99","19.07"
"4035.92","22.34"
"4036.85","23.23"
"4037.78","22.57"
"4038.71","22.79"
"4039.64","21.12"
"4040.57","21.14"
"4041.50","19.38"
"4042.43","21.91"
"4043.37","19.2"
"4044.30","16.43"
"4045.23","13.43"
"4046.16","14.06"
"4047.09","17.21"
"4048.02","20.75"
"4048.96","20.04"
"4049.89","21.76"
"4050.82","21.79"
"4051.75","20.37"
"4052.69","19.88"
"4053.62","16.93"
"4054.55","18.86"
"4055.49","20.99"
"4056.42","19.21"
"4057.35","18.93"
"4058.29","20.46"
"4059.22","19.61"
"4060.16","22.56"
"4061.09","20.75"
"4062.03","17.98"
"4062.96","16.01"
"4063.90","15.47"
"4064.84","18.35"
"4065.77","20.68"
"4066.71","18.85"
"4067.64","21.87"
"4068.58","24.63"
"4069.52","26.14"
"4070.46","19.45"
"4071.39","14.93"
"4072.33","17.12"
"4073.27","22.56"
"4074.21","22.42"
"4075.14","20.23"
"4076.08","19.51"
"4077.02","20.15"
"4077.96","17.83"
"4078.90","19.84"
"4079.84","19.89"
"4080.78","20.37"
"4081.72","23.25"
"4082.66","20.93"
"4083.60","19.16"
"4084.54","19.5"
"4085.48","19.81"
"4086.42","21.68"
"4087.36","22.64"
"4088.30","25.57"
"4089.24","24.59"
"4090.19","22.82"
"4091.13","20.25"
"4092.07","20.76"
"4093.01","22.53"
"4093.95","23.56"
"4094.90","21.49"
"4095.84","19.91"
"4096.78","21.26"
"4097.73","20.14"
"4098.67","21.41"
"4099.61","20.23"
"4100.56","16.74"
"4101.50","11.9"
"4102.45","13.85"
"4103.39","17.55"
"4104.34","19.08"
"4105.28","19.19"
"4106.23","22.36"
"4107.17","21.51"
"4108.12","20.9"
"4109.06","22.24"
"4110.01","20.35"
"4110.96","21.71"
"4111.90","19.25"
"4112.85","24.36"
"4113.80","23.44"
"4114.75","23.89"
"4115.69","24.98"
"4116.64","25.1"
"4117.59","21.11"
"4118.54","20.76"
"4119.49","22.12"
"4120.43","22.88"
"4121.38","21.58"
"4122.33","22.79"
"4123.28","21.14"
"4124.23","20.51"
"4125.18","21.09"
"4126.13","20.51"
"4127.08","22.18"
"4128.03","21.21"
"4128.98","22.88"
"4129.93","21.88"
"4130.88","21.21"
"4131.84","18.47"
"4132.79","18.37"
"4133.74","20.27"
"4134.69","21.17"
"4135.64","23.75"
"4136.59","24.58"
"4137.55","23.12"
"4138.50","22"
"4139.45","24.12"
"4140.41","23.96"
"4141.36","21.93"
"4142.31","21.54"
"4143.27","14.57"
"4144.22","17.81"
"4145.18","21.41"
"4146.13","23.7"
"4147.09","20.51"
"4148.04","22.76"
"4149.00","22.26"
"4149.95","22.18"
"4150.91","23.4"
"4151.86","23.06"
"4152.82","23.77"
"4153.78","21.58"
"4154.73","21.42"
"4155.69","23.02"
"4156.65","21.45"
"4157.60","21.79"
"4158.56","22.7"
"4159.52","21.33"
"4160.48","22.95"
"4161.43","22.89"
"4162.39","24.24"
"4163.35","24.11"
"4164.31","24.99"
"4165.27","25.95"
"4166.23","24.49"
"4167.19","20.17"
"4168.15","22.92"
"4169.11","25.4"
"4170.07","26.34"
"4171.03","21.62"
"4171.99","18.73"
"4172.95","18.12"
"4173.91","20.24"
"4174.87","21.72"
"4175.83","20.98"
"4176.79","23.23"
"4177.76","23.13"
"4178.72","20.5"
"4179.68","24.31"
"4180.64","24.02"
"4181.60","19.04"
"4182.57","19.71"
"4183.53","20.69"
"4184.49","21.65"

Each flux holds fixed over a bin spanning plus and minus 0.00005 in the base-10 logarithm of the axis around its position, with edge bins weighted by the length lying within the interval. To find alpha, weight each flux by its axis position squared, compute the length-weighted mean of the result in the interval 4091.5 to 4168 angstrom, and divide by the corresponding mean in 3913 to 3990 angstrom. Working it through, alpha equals 1.86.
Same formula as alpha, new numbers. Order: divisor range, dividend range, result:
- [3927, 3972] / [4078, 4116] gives 2.19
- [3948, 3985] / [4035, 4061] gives 1.49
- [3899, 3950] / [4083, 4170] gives 2.04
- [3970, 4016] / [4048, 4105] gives 1.13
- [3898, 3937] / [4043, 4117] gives 1.83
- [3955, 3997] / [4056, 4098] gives 1.43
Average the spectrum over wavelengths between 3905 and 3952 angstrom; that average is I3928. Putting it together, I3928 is 11.8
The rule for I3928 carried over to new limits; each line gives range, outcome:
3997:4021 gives 20.1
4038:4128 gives 20.4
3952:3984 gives 13.4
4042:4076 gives 19.5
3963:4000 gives 15.6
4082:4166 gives 21.6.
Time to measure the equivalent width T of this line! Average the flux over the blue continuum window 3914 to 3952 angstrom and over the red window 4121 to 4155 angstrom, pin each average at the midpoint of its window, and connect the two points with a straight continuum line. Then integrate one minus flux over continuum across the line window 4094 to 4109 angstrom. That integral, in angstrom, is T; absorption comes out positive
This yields 0.2 angstrom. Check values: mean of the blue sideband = 10.8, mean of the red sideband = 21.6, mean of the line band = 19.4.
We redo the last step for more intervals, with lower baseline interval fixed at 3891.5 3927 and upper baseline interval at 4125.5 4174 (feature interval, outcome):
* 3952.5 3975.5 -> 6.76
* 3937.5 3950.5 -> 3.33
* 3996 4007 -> -1.13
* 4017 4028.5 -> -1.71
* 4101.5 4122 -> -0.21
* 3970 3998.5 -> -0.75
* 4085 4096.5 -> -1.05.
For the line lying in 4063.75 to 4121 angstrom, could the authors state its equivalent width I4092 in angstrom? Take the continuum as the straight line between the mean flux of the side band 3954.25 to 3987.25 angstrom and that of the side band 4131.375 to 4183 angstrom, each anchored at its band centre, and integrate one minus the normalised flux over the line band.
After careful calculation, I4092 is -4.9 angstrom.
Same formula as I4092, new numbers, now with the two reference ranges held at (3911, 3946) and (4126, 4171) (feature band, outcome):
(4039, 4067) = -3.3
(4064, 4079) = -1.7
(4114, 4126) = -0.9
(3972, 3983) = -2.6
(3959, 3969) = 2.9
